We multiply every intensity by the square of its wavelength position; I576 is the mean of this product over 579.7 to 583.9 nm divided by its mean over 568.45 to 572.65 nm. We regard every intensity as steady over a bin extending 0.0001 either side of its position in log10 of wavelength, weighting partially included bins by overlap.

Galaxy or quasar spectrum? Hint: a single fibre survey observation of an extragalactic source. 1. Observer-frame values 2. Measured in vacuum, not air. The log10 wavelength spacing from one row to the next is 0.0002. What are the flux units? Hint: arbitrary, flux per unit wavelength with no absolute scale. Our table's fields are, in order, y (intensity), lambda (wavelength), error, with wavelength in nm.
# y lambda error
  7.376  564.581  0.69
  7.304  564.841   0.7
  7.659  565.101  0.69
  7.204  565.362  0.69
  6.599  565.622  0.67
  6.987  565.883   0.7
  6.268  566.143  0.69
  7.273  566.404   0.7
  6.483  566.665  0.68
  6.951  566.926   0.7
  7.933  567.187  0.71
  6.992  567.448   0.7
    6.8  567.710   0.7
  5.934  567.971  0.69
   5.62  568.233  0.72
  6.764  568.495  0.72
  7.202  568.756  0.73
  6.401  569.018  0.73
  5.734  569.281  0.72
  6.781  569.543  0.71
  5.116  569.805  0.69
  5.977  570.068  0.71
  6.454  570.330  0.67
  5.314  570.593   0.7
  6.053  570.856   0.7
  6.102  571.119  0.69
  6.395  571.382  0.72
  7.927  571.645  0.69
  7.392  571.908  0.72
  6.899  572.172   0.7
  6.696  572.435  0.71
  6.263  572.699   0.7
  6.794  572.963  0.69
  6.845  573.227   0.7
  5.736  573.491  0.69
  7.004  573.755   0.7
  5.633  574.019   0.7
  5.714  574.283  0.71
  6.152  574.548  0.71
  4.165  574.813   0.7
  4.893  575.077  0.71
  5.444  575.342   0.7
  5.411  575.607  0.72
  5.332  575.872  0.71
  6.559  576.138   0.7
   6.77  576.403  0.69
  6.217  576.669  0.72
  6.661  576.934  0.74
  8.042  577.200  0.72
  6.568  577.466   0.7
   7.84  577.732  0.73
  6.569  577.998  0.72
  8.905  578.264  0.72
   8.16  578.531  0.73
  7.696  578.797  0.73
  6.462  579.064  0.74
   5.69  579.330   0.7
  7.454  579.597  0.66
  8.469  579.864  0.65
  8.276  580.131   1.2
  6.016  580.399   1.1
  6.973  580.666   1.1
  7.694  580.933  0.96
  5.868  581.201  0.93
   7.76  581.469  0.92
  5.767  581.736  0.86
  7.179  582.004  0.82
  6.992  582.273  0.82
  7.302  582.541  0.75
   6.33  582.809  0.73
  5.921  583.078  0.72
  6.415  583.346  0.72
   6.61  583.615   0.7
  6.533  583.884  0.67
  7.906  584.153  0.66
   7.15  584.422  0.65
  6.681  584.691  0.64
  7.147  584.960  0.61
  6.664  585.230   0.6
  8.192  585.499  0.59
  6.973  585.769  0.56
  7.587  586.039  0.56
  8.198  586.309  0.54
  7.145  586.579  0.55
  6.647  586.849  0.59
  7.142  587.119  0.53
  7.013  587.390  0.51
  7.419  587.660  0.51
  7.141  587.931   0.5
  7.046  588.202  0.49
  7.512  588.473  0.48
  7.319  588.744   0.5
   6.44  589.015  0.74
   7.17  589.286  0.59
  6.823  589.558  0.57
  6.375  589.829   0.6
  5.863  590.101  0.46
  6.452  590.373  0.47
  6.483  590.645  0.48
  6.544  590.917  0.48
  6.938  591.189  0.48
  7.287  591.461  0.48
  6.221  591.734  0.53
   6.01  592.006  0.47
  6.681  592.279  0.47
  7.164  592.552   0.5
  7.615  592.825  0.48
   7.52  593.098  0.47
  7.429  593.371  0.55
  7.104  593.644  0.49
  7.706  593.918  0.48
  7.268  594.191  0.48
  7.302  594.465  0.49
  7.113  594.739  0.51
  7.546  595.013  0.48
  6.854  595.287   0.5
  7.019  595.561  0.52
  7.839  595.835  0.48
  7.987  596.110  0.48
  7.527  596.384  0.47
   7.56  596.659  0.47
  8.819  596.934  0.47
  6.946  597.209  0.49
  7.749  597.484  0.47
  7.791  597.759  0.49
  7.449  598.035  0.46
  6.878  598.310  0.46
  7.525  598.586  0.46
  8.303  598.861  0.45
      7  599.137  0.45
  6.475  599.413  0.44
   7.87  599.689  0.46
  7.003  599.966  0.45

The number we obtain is 1.1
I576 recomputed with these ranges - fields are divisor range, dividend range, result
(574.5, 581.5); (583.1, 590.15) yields 1.08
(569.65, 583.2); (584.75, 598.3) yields 1.15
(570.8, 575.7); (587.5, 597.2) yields 1.23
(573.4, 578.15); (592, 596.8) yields 1.27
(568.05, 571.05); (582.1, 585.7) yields 1.19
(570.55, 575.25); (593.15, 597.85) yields 1.30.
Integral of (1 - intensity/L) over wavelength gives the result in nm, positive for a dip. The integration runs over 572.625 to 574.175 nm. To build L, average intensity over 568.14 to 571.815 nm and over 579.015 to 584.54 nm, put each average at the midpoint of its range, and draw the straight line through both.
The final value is 0.023 nm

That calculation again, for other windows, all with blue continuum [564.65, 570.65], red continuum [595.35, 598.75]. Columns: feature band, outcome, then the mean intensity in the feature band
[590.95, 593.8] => 0.17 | 6.99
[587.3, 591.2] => 0.26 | 6.83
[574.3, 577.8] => 0.40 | 6.11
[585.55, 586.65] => -0.05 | 7.55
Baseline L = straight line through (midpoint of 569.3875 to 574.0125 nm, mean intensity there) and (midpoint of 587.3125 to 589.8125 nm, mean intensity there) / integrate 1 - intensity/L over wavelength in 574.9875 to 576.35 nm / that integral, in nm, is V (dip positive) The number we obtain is 0.20 nm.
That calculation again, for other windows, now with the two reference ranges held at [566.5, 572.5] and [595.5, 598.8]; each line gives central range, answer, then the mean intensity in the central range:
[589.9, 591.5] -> 0.18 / 6.54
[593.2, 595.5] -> 0.07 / 7.29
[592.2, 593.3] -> 0.02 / 7.29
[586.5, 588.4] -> 0.04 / 7.09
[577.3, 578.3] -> -0.07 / 7.35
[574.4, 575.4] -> 0.24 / 5.15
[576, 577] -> 0.04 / 6.54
